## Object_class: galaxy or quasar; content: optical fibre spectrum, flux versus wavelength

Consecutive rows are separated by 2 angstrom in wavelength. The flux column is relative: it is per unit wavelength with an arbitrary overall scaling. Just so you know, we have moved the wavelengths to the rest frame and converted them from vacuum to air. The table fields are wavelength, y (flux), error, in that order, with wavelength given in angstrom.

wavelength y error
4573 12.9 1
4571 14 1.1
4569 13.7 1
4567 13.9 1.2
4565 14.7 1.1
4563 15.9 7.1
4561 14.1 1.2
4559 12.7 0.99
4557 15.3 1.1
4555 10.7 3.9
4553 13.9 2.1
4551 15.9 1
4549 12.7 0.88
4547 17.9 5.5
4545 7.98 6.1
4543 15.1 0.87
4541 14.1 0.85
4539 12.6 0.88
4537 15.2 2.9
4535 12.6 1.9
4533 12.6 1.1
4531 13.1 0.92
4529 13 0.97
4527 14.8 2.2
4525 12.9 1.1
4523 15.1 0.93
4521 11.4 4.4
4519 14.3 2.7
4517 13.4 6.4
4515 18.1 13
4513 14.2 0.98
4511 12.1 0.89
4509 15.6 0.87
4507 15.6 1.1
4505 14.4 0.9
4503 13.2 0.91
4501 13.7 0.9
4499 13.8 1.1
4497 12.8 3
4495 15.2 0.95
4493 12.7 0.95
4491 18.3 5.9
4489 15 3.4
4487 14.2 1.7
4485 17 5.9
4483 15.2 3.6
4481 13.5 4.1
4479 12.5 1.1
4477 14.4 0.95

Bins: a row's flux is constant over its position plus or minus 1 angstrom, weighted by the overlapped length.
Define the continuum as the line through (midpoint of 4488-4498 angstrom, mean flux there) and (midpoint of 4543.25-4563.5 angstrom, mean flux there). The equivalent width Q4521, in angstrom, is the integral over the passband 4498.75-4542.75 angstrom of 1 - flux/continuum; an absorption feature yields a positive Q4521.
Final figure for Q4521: 1.16 angstrom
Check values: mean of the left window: 14.8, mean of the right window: 13.7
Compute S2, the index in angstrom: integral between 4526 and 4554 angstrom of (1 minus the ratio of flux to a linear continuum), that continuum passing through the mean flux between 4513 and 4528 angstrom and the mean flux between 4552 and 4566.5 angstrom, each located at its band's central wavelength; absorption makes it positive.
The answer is 0.8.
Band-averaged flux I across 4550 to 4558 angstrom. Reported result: 13.9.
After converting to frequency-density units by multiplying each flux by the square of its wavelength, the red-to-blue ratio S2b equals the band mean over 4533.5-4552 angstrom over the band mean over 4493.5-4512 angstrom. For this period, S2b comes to 1.00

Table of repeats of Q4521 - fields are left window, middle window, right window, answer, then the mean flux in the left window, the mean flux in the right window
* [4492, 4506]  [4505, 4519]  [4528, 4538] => -1.3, 13.7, 13.3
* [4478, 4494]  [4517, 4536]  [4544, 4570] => 1.2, 14.8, 13.8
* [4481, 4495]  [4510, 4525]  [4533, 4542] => 0.2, 15.2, 13.5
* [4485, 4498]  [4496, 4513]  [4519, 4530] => 0.5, 14.9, 13.5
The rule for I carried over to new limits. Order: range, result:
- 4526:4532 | 13.6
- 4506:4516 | 15.1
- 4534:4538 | 13.9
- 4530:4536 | 12.8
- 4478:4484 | 13.7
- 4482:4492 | 15.9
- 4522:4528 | 14.3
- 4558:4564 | 14.2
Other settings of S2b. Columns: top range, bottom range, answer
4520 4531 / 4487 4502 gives 0.94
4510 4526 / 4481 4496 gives 0.93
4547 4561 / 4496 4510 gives 1.00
